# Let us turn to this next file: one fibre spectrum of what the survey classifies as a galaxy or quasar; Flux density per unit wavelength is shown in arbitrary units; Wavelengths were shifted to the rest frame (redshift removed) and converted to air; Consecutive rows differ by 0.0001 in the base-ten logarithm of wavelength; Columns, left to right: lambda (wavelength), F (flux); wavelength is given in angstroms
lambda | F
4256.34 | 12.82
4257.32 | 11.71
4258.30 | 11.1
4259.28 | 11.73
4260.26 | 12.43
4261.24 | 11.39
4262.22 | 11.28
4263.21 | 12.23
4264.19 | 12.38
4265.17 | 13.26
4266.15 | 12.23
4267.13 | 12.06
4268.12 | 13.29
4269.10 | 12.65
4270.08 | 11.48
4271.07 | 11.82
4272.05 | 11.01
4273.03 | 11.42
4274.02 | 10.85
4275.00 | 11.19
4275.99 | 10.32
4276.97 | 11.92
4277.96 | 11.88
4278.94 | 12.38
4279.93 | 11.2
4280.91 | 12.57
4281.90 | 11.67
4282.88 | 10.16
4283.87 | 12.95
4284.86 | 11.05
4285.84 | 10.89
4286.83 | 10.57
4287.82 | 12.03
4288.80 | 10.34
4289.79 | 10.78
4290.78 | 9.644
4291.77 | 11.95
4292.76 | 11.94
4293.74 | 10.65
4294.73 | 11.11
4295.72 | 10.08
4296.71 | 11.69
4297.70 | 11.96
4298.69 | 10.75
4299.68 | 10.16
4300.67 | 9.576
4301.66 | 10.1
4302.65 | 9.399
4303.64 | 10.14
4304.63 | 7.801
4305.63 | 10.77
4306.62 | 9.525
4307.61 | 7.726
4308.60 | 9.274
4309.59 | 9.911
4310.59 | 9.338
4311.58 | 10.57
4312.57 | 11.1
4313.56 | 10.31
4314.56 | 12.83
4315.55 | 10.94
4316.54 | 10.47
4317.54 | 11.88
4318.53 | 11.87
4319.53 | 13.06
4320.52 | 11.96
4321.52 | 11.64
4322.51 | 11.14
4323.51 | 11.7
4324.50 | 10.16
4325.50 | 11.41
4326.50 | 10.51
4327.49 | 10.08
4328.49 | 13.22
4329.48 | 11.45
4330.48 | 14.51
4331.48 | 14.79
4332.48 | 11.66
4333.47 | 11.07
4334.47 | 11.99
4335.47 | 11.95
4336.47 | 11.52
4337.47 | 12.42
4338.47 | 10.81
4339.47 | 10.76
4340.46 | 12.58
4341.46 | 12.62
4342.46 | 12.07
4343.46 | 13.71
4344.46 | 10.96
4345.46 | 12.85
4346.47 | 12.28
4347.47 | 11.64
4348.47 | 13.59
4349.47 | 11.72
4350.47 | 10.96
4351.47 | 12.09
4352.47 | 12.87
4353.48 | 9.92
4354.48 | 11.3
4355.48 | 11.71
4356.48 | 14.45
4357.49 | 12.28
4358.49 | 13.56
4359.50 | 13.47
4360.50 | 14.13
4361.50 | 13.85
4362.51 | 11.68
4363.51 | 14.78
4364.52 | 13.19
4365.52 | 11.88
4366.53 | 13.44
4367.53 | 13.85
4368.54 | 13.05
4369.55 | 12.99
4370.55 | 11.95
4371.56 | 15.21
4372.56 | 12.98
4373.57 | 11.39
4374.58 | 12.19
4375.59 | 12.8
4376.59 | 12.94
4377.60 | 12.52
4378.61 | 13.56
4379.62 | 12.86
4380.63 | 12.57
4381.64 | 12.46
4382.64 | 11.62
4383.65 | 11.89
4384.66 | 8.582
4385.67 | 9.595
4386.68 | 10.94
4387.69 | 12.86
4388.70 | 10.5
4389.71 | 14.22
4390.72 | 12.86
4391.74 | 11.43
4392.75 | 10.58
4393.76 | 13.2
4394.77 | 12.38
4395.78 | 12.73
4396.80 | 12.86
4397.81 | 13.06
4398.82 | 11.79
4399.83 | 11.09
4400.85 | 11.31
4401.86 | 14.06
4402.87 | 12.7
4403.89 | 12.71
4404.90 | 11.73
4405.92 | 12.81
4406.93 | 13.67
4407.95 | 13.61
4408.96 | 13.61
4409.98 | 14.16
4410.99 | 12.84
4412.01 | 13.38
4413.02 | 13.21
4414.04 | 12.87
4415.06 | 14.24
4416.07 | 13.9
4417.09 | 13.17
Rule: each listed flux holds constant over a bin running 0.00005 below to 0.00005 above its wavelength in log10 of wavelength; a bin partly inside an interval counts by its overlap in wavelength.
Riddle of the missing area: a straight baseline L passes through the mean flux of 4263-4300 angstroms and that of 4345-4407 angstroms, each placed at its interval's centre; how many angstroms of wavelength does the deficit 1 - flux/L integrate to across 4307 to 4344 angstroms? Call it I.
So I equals 1.42 angstroms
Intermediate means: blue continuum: 11.5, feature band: 11.5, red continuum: 12.4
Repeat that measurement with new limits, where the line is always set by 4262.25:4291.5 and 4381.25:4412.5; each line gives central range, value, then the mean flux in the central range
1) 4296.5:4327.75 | 3.14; 10.6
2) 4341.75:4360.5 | -0.51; 12.4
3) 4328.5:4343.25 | -0.35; 12.2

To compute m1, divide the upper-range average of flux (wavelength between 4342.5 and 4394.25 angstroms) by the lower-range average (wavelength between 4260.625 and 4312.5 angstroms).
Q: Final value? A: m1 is 1.13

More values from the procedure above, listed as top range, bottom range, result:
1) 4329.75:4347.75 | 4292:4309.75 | 1.20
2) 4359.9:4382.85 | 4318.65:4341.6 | 1.09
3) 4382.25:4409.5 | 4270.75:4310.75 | 1.13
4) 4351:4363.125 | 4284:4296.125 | 1.15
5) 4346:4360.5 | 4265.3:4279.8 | 1.05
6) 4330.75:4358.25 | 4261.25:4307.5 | 1.09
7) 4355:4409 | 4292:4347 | 1.12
